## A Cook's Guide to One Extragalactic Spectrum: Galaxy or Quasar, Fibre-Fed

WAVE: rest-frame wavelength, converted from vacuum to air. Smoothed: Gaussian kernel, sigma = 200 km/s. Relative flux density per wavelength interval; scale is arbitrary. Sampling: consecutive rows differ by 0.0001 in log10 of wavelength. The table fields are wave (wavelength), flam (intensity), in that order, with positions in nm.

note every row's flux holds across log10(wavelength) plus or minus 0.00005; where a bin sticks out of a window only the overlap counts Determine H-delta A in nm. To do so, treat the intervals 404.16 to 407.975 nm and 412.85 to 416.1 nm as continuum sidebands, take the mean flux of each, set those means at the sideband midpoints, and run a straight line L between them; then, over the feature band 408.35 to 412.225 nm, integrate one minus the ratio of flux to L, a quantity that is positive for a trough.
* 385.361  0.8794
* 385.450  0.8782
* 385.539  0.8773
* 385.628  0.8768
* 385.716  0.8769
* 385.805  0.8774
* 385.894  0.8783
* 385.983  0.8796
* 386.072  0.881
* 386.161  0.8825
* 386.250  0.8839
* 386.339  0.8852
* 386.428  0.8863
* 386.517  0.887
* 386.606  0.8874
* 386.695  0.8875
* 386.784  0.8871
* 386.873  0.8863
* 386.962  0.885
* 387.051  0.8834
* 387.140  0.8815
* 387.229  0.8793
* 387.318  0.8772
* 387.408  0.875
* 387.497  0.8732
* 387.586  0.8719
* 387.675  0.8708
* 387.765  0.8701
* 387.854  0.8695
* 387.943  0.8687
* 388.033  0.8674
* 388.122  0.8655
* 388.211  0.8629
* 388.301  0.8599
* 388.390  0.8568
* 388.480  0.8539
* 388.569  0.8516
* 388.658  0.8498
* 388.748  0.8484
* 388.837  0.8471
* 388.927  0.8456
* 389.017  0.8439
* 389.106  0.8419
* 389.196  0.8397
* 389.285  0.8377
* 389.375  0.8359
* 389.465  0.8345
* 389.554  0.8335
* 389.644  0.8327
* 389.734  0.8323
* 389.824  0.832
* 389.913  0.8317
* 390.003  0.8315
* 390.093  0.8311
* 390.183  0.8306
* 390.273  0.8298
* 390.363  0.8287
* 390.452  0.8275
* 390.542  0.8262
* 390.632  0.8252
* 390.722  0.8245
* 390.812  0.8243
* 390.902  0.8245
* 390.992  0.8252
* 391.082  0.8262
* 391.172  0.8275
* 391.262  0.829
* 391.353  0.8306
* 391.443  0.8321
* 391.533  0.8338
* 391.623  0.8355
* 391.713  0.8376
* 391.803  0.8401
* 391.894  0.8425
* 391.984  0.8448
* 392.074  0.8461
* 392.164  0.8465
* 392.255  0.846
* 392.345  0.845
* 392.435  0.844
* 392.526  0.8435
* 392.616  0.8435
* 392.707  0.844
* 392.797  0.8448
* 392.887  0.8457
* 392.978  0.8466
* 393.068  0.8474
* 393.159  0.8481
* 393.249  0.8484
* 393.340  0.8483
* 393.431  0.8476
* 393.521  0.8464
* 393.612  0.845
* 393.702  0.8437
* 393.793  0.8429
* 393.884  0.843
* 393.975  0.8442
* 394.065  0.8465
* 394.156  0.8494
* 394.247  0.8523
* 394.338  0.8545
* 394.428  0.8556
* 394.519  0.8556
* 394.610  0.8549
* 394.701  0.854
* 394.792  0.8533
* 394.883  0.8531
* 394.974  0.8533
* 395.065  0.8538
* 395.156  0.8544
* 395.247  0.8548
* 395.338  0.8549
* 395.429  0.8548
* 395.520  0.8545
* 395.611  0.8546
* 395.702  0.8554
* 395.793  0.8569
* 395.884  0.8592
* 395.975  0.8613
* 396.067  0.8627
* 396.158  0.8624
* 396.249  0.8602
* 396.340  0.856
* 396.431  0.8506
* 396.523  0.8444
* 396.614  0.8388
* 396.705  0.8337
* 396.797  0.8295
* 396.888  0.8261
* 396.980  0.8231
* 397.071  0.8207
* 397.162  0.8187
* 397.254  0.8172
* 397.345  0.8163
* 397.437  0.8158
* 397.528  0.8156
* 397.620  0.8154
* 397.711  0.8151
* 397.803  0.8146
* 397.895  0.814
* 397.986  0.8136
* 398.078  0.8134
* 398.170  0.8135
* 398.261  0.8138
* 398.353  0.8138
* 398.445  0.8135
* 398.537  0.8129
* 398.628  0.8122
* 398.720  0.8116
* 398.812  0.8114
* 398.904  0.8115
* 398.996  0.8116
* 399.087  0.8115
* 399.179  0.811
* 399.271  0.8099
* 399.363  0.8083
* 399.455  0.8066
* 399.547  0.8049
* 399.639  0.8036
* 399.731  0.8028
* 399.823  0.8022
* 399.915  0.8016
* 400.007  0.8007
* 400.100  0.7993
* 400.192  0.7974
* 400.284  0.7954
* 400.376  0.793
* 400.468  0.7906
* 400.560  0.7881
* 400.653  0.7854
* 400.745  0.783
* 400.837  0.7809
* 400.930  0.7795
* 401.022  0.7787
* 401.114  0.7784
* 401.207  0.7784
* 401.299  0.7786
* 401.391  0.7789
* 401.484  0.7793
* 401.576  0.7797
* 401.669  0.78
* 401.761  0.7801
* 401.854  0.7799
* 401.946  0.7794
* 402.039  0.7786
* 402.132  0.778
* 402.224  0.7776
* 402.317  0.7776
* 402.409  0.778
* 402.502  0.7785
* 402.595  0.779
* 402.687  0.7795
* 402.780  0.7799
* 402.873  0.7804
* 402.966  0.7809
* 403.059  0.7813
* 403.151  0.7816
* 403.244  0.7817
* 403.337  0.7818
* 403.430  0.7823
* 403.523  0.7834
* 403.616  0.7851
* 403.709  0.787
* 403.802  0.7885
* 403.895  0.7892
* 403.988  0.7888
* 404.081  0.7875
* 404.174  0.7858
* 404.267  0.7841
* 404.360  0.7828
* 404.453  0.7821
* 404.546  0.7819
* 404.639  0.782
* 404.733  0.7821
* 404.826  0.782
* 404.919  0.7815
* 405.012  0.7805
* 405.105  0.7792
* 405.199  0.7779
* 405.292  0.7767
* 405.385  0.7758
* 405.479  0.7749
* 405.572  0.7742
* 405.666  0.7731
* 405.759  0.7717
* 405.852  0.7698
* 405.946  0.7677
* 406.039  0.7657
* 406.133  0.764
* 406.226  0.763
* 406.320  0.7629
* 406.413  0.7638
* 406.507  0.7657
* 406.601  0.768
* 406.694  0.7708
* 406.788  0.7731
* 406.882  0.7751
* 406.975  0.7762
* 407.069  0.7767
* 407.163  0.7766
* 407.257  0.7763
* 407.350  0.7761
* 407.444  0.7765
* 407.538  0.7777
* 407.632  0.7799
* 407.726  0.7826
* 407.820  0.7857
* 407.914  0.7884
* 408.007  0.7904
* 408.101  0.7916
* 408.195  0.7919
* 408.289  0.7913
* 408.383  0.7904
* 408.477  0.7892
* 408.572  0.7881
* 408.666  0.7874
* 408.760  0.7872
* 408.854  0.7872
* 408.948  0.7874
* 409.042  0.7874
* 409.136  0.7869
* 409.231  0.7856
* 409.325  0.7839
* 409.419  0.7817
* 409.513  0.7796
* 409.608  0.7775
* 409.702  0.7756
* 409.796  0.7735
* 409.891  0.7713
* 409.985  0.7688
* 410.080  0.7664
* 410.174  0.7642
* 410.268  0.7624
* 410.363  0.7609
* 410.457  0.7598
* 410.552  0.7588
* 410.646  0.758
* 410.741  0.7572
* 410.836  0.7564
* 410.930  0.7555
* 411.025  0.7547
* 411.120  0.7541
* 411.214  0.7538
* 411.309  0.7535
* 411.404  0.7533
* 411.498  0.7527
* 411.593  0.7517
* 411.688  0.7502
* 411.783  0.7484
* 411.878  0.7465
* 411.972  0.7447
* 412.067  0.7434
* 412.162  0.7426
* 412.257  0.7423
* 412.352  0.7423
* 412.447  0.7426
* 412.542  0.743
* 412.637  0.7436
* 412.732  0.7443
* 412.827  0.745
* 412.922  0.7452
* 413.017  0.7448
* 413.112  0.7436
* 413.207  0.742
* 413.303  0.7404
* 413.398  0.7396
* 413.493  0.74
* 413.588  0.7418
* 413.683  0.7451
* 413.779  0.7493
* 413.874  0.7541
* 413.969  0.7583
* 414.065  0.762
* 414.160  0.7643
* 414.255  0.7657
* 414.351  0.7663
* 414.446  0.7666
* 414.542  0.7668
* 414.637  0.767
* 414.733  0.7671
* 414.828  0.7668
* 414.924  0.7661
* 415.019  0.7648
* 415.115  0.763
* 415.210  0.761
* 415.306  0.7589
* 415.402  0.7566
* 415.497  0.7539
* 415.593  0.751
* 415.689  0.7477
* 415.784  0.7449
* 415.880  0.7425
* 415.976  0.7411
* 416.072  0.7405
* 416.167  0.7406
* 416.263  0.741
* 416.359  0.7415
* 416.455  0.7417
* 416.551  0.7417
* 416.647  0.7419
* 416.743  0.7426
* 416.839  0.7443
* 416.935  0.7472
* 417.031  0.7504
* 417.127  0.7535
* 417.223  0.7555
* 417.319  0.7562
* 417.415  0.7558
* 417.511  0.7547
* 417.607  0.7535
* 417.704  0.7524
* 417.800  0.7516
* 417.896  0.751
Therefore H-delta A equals -0.009 nm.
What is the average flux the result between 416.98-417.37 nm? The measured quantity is 0.754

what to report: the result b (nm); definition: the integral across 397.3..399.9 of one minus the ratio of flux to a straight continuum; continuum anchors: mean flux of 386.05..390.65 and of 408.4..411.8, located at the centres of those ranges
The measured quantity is 0.01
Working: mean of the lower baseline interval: 0.858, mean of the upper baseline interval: 0.769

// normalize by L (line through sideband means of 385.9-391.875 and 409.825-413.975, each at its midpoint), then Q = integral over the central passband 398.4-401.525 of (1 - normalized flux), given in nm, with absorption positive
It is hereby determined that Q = 0.02 nm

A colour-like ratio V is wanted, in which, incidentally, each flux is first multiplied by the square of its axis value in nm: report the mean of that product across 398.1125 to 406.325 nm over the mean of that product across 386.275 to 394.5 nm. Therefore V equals 0.98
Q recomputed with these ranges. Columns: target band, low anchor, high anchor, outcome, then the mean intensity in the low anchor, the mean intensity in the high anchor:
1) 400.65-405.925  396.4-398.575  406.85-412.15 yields 0.109 nm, 0.82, 0.771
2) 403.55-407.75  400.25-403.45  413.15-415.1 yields -0.018 nm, 0.781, 0.757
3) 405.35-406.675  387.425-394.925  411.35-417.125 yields 0.025 nm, 0.844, 0.75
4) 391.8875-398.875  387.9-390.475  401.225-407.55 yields -0.196 nm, 0.843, 0.778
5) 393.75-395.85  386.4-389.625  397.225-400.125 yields -0.057 nm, 0.864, 0.811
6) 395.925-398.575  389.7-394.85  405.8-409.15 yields -0.025 nm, 0.84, 0.779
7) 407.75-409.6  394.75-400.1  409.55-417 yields -0.030 nm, 0.828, 0.753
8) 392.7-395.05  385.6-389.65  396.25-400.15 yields -0.033 nm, 0.867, 0.817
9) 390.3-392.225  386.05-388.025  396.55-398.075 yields 0.052 nm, 0.88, 0.821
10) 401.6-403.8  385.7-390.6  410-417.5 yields 0.048 nm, 0.859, 0.752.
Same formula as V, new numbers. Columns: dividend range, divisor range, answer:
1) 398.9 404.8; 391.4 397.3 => 0.97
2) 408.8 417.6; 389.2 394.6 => 1.00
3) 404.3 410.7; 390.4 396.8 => 0.99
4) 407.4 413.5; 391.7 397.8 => 0.98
